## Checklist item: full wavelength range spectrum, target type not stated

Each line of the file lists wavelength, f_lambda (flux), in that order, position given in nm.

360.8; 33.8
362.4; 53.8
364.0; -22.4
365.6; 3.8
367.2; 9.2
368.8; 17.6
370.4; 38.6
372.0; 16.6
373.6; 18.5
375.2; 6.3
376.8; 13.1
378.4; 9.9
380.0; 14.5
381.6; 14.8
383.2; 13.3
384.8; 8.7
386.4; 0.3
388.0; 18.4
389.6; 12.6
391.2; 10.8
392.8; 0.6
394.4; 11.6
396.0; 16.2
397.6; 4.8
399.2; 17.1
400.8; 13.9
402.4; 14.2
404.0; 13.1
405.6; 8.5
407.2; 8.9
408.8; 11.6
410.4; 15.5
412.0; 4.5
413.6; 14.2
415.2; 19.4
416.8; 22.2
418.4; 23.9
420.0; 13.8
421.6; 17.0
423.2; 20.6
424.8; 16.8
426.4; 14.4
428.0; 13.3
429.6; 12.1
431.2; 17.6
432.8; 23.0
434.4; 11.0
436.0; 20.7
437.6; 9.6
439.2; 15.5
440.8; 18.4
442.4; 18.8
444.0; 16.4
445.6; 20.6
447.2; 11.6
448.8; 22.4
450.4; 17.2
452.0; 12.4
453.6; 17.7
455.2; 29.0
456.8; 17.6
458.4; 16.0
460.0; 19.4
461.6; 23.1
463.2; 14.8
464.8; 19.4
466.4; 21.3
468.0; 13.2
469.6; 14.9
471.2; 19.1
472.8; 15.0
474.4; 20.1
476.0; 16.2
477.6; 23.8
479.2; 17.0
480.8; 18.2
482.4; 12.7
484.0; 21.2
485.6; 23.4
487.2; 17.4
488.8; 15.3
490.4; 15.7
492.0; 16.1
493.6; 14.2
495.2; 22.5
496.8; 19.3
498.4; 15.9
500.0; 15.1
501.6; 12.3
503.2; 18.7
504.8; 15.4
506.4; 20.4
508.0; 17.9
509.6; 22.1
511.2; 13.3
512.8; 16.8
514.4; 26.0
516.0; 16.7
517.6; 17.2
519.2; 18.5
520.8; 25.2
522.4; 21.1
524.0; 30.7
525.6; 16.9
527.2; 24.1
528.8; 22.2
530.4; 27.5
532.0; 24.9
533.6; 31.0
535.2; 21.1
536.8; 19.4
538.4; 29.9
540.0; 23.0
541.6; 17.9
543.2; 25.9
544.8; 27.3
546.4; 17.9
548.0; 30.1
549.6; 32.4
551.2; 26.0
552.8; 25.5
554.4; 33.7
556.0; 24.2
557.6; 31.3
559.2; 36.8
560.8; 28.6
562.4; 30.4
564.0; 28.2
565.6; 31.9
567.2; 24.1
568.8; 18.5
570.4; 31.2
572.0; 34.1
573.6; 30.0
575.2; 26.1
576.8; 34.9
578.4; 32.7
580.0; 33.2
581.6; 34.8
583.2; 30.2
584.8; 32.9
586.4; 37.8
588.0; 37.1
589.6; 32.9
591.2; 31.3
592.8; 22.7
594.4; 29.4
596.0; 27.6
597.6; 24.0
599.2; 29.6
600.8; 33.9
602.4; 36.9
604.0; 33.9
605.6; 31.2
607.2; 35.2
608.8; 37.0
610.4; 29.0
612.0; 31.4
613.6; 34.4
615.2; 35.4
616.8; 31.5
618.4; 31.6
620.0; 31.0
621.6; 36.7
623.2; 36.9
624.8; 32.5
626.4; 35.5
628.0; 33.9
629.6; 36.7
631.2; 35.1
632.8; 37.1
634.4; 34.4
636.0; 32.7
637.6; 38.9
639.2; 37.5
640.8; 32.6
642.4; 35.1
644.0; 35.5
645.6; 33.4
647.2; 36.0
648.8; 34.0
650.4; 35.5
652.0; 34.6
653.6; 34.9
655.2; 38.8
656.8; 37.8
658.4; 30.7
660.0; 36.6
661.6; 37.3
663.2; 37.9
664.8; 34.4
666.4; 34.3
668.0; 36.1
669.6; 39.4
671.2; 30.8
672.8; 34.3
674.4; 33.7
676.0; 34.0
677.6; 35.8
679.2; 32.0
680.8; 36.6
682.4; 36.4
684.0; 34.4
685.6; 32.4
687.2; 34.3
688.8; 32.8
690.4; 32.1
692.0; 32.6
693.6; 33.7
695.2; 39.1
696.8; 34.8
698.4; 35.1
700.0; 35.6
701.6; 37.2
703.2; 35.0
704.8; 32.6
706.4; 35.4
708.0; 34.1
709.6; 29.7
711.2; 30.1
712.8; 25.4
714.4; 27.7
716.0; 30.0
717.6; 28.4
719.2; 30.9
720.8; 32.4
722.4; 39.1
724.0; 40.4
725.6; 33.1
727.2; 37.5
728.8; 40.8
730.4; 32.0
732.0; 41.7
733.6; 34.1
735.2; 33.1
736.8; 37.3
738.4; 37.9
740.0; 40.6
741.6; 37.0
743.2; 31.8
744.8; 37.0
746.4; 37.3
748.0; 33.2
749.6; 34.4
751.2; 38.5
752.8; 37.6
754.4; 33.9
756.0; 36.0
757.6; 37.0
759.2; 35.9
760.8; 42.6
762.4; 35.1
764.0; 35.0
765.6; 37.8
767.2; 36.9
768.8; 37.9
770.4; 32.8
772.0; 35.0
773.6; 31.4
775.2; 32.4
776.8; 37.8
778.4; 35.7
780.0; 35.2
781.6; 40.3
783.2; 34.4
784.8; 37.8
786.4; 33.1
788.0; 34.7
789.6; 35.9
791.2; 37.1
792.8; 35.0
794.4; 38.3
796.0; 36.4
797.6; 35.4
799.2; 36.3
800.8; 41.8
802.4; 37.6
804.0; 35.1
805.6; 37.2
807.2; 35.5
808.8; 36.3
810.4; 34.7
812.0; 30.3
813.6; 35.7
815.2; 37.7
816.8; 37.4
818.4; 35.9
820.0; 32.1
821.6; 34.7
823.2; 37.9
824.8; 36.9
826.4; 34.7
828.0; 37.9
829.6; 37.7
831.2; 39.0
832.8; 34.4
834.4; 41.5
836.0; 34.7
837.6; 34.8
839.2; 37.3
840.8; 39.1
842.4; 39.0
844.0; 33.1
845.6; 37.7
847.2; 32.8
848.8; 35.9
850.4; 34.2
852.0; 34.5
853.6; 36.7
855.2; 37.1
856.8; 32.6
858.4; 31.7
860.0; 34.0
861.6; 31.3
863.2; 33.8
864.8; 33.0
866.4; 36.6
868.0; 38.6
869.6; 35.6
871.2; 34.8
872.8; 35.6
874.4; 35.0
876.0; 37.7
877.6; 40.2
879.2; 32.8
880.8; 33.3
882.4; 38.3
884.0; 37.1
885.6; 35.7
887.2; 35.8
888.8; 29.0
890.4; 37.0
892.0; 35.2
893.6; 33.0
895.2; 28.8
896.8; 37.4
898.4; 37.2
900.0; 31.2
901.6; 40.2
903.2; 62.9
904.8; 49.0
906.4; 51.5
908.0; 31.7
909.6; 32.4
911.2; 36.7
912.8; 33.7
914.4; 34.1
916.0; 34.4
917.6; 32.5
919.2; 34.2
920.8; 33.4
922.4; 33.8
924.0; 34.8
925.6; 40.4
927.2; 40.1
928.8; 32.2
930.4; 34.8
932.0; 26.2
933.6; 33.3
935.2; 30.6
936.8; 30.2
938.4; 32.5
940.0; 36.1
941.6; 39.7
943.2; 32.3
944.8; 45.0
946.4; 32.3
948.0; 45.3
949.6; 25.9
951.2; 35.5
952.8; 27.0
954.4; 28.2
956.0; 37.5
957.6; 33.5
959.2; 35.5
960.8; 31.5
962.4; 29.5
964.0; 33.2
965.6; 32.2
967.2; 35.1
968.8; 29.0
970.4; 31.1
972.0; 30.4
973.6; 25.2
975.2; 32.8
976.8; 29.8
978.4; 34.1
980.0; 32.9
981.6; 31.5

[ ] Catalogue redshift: 0.38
